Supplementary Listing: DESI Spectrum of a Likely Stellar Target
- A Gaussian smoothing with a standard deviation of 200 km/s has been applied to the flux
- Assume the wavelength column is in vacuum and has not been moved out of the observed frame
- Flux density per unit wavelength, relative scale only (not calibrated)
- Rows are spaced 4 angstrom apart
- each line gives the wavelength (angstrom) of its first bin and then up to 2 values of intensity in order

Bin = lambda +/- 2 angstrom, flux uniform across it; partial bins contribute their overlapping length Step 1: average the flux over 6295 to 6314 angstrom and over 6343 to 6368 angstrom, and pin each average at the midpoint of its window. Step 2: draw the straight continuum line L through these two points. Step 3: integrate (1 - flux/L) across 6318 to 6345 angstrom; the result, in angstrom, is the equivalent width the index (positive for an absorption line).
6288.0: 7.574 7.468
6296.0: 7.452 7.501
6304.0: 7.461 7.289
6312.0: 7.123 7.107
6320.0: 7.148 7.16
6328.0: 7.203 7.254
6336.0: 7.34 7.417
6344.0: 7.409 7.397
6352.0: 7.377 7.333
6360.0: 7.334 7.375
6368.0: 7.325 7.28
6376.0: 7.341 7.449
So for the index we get 0.3 angstrom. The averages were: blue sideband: 7.36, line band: 7.27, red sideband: 7.37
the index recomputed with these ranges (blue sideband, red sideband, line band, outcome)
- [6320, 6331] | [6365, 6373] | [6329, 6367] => -0.5 angstrom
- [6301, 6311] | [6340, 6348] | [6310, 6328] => 0.6 angstrom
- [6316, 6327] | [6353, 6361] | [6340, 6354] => -0.2 angstrom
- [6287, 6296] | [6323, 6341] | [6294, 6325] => 0.5 angstrom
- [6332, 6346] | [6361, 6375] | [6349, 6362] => 0.0 angstrom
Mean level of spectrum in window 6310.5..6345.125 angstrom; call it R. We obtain 7.24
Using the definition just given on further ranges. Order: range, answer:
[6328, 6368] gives 7.35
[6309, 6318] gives 7.13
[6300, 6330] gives 7.23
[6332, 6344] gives 7.36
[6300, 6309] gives 7.41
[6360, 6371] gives 7.34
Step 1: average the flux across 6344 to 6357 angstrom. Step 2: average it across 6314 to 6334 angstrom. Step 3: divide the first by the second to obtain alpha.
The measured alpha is 1.0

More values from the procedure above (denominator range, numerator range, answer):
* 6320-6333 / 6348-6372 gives 1.02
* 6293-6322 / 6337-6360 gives 1.01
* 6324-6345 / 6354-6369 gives 1.01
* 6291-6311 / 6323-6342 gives 0.98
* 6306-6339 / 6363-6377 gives 1.02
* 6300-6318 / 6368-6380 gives 1.01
